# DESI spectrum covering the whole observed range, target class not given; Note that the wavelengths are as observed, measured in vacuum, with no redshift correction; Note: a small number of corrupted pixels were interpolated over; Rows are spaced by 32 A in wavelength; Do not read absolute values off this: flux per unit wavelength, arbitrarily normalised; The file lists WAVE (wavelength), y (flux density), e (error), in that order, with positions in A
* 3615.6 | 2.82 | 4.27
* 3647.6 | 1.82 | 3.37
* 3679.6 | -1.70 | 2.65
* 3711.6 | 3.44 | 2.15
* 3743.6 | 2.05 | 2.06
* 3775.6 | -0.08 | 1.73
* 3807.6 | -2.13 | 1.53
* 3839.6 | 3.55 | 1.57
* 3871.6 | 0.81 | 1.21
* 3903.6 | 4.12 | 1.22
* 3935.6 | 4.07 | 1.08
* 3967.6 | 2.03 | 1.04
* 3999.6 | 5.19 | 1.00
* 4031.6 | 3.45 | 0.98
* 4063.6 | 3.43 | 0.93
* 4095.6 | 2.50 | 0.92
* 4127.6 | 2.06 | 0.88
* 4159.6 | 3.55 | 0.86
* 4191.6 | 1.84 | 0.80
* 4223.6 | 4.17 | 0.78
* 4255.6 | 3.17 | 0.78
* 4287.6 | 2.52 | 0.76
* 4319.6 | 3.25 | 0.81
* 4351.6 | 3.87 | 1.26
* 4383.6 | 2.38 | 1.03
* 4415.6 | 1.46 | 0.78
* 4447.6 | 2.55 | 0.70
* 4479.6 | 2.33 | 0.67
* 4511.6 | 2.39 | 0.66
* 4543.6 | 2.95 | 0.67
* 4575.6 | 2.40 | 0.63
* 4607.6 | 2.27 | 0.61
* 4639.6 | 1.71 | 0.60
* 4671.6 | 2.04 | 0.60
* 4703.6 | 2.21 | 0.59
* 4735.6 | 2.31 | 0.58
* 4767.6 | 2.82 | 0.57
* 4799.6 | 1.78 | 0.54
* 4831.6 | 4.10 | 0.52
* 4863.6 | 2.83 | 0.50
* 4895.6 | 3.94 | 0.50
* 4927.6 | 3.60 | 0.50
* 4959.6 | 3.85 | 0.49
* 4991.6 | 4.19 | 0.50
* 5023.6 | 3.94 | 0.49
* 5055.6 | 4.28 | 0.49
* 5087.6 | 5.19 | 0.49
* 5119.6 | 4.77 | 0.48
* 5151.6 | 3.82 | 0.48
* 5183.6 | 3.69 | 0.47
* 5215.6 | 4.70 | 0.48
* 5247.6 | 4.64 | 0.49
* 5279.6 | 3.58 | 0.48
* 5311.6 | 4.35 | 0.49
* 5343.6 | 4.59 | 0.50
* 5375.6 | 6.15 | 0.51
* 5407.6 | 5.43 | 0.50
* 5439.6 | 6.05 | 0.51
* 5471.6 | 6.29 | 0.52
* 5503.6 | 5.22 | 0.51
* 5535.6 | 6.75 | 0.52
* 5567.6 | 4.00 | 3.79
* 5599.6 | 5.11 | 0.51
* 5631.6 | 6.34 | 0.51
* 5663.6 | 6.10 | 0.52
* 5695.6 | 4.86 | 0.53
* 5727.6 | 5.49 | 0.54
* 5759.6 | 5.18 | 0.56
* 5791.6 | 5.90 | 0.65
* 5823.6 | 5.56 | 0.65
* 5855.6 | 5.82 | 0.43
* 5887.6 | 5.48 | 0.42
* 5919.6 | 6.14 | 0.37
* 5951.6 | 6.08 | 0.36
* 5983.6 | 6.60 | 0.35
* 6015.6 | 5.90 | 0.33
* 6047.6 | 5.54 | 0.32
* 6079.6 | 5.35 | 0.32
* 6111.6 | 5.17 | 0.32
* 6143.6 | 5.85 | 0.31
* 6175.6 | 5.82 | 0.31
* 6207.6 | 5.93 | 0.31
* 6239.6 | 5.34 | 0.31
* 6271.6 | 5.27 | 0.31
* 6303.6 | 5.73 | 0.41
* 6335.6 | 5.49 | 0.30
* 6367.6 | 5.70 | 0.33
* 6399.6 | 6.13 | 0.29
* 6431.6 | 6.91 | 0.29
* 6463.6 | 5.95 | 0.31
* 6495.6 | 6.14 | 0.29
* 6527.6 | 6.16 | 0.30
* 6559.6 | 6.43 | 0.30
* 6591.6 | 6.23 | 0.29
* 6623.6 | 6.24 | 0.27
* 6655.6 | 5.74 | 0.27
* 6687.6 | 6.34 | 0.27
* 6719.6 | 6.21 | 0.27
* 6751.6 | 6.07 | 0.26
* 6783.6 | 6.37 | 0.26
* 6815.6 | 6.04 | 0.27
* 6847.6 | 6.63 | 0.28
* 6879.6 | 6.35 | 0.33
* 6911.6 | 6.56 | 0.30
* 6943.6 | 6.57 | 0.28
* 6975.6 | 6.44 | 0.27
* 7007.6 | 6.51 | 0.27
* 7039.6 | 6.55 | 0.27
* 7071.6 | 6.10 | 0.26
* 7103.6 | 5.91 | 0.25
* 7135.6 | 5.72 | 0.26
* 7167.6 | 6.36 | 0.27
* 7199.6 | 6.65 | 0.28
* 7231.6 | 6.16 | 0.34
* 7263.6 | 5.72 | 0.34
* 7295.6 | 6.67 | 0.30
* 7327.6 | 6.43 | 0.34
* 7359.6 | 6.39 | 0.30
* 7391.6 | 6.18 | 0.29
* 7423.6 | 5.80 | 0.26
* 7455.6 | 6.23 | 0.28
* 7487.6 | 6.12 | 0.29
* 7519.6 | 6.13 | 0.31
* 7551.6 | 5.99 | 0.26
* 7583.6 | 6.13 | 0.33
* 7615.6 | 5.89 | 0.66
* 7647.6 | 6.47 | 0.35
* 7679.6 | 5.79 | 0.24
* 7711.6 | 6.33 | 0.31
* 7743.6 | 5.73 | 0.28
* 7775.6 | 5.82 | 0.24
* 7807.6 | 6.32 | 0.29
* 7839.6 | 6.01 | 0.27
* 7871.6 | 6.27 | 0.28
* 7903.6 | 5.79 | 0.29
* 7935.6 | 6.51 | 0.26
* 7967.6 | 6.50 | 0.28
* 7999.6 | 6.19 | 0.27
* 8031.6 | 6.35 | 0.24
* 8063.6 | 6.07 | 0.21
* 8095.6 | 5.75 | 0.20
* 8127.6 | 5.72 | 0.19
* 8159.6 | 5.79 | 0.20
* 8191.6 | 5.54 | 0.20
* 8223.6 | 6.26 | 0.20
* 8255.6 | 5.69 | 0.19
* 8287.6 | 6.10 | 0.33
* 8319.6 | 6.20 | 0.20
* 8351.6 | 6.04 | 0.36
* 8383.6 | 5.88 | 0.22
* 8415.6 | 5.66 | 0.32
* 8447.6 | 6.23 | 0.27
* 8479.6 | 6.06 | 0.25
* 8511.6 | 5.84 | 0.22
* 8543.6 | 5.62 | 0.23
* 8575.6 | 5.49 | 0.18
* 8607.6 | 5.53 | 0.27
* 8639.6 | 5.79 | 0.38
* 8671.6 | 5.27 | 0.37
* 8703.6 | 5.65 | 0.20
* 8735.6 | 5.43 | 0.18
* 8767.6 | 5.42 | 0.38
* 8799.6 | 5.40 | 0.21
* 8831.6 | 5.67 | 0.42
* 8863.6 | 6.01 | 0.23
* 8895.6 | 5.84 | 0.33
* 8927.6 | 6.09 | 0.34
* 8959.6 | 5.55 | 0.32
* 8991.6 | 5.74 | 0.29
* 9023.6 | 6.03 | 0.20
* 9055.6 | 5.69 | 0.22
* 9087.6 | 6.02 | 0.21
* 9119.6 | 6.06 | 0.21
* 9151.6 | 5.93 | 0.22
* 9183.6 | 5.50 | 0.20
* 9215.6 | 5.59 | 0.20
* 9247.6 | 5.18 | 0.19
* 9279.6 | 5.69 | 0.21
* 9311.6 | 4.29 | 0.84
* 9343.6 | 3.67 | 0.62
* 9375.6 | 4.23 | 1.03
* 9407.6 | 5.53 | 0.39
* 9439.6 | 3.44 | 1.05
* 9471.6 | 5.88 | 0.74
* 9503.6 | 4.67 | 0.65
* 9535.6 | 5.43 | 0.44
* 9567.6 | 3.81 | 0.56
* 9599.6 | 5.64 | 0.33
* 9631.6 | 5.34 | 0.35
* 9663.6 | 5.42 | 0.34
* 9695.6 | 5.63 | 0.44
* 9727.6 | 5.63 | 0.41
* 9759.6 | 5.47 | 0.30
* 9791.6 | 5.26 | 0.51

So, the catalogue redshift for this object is 0.21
